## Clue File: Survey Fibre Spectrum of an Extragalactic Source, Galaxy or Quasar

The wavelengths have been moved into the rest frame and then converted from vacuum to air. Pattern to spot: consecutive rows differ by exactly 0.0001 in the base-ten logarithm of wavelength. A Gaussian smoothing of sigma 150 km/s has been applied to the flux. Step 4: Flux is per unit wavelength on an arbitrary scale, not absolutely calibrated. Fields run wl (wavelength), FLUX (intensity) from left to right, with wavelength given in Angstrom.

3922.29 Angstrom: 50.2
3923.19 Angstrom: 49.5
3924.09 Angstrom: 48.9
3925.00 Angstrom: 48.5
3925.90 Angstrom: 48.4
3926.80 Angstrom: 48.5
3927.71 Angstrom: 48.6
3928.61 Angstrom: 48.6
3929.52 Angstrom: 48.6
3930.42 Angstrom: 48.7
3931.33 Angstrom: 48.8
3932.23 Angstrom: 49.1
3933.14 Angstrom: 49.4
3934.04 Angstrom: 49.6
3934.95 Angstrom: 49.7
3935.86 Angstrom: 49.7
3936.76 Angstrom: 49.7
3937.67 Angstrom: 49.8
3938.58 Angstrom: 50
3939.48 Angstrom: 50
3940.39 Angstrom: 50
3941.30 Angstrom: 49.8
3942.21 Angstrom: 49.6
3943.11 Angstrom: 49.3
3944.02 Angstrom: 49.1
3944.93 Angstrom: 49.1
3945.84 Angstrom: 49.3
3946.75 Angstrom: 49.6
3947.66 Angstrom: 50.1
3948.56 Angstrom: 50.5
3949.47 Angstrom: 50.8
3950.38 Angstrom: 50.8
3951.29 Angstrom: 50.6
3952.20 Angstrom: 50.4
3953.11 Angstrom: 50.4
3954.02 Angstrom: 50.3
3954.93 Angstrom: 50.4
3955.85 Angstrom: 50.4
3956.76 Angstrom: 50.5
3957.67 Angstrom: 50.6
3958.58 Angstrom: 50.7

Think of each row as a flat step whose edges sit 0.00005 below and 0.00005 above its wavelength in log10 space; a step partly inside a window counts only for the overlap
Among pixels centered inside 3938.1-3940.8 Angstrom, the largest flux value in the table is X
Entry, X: 50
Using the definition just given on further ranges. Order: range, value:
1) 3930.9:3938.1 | 49.8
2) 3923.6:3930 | 48.9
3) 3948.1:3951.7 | 50.8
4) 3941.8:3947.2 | 49.6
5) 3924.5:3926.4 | 48.5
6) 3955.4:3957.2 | 50.5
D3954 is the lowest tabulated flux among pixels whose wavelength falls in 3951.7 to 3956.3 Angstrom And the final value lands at 50.3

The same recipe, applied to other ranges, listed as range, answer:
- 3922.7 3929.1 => 48.4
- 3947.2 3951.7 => 50.1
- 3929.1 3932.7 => 48.6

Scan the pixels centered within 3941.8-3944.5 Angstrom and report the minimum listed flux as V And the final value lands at 49.1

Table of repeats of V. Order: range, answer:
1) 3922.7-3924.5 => 48.9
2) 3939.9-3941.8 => 49.8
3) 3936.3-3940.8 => 49.7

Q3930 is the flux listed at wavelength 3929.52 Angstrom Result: 48.6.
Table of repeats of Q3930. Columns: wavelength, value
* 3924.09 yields 48.9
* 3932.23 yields 49.1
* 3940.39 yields 50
